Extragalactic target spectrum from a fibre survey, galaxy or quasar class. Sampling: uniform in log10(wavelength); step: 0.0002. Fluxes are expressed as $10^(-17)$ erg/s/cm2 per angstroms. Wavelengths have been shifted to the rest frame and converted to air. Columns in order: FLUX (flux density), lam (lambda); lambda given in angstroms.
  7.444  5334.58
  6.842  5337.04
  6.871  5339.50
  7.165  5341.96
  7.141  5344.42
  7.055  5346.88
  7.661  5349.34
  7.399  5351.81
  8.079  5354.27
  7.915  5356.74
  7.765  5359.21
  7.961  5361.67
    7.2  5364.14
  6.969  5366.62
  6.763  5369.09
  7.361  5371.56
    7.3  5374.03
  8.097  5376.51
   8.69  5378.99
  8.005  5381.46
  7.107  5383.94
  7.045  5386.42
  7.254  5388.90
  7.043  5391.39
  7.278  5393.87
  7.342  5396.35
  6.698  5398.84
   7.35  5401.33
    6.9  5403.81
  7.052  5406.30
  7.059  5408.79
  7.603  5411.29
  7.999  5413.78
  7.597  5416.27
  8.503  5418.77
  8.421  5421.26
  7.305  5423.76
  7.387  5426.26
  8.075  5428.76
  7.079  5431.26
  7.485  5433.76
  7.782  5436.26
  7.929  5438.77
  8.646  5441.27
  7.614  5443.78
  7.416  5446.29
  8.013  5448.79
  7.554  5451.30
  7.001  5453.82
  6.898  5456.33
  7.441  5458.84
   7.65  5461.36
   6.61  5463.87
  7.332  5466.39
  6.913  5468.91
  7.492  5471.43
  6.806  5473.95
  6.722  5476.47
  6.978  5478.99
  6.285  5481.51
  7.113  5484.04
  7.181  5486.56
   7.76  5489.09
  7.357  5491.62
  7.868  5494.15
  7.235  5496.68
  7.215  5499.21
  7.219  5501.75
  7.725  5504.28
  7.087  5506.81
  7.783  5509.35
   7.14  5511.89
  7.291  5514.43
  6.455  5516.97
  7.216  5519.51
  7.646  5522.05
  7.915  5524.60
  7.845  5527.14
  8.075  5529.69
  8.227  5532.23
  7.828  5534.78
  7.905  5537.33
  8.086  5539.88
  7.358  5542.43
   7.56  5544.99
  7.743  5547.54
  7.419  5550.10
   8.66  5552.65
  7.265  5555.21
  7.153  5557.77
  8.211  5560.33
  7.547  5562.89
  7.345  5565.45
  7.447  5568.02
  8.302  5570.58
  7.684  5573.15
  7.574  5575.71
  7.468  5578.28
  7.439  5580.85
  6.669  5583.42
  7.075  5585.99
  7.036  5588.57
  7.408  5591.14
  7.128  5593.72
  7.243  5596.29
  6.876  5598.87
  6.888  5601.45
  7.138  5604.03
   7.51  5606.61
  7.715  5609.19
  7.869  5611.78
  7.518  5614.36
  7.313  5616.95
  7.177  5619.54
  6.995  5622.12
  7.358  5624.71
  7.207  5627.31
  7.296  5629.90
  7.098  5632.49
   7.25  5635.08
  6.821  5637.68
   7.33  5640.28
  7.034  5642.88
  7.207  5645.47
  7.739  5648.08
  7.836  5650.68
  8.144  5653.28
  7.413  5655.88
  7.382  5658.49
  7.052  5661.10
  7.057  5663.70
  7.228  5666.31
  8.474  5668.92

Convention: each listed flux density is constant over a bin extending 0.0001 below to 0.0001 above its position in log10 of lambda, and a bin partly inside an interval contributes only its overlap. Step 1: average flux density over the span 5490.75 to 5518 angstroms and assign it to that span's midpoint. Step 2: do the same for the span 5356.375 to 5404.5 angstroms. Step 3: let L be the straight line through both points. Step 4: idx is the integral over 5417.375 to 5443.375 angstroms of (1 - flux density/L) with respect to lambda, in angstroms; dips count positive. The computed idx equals -1.7 angstroms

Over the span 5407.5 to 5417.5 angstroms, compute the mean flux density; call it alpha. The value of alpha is 7.56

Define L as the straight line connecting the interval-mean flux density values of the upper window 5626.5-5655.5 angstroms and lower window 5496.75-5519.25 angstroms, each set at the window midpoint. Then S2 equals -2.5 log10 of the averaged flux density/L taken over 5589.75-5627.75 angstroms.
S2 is 0.01 mag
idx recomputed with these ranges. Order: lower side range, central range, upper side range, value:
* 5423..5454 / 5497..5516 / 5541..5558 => 0.8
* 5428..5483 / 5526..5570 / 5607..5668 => -2.4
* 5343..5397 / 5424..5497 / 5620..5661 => 0.6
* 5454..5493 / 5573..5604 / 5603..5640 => 0.3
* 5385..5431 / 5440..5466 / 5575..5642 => -0.3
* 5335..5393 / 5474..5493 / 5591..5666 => 0.8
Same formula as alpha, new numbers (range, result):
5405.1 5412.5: 7.23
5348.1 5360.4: 7.76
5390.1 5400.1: 7.09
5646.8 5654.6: 7.91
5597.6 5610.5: 7.22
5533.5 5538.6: 7.86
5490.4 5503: 7.38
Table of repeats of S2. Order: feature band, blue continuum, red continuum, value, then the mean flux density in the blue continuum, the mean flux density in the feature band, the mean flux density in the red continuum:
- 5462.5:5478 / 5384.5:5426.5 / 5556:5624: 0.061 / 7.4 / 6.99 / 7.37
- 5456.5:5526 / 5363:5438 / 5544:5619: 0.033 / 7.46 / 7.23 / 7.45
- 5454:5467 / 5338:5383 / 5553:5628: 0.043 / 7.52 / 7.16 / 7.38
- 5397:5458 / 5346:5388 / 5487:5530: -0.007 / 7.55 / 7.55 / 7.44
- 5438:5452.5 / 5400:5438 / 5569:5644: -0.046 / 7.58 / 7.86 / 7.29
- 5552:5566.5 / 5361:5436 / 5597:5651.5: -0.047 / 7.46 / 7.66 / 7.29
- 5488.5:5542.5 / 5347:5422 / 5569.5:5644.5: -0.027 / 7.5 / 7.56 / 7.29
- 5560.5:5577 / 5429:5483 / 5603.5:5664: -0.049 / 7.33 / 7.69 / 7.36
